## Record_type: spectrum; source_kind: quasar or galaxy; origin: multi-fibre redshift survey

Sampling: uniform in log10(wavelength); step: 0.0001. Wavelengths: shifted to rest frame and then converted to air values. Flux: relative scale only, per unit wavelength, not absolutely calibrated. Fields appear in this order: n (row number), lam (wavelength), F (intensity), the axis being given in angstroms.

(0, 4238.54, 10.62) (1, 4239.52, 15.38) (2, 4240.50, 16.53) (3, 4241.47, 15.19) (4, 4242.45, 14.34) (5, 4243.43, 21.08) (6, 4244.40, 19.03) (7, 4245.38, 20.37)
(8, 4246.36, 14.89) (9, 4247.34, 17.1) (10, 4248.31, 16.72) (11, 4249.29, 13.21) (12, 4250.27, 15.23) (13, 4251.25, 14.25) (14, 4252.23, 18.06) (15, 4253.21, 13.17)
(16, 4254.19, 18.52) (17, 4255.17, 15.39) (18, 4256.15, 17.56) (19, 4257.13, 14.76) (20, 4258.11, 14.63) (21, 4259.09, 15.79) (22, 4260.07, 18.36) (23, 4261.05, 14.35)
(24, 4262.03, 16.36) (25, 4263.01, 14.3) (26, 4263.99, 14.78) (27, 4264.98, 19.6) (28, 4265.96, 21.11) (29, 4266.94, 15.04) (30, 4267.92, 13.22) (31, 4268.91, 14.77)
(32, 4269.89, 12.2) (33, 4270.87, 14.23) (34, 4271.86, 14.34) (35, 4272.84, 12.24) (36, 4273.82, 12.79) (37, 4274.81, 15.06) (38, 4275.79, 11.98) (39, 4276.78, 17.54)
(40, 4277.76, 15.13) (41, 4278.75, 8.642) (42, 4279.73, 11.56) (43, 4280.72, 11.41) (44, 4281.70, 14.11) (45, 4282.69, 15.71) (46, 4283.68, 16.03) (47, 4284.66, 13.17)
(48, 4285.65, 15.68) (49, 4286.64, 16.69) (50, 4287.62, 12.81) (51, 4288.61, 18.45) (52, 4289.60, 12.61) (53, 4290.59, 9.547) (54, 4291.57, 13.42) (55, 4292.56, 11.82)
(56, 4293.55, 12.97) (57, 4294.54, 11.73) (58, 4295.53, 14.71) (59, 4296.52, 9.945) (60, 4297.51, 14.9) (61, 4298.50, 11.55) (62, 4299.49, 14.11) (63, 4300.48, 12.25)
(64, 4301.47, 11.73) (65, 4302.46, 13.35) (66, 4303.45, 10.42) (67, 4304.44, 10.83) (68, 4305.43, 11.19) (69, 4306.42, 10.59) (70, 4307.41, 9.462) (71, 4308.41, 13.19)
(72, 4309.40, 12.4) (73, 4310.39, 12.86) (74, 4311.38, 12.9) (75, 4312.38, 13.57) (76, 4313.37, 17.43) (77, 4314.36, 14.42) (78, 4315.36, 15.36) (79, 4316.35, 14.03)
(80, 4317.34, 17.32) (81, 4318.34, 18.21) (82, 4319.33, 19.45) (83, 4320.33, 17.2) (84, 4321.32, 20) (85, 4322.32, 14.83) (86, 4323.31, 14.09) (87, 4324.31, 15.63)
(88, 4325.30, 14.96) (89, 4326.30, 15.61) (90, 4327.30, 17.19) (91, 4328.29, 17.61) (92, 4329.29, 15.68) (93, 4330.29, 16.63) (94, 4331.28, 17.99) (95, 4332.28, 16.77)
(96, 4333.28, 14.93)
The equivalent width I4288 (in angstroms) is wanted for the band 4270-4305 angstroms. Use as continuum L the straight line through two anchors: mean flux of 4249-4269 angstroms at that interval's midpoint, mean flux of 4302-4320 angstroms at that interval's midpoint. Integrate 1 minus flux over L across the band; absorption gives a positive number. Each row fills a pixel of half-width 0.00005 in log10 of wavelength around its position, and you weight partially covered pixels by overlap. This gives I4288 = 3.6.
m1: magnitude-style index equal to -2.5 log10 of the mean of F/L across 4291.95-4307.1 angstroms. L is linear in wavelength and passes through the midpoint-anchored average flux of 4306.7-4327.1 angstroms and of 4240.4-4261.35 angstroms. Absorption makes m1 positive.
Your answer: 0.26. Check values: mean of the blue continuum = 16.3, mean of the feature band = 12.1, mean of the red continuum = 15.1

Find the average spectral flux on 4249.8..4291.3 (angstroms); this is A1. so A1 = 14.8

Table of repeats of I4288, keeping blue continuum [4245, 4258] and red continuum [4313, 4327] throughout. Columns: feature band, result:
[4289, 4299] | 2.4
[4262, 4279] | 1.5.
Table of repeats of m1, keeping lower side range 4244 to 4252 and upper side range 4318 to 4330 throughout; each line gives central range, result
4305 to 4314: 0.30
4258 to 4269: 0.02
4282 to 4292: 0.15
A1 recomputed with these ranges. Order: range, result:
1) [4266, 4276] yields 14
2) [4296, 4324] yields 13.9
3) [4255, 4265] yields 15.8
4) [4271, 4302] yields 13.4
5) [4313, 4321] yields 16.7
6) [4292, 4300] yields 12.7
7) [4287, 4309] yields 12.4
